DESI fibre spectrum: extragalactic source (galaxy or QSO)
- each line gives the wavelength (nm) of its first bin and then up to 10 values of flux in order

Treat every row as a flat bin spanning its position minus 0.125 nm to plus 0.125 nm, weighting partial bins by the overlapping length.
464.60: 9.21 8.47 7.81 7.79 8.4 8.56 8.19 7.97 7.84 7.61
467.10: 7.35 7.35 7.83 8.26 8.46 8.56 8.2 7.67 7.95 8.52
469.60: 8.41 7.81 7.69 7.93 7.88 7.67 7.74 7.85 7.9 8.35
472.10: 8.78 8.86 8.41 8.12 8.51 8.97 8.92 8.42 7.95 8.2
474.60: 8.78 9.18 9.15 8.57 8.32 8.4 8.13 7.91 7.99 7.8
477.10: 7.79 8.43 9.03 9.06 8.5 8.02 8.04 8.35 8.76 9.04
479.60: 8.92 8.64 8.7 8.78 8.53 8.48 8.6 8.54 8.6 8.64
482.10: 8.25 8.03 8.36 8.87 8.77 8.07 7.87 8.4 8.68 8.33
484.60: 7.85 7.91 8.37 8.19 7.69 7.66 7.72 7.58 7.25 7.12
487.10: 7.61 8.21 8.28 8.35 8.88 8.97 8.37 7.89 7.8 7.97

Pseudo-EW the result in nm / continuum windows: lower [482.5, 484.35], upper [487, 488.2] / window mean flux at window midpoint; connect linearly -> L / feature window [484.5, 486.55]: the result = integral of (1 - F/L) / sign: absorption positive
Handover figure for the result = 0.12 nm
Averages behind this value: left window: 8.43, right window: 8.27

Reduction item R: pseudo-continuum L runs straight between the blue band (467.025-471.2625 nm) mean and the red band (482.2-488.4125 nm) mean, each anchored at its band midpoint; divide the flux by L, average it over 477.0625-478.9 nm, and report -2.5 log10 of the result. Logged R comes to -0.05 mag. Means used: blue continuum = 7.96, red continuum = 8.11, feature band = 8.43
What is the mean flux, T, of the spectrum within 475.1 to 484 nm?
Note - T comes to 8.44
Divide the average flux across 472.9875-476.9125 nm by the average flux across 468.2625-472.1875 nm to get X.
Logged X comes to 1.05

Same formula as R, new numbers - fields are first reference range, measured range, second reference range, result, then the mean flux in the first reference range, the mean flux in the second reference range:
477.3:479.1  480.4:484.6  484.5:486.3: -0.04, 8.51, 7.9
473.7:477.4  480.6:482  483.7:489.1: -0.05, 8.34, 8.06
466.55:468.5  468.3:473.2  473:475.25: 0.02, 7.91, 8.68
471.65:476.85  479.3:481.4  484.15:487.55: -0.07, 8.47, 7.84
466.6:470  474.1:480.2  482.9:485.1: -0.04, 7.99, 8.26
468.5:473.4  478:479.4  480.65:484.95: -0.02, 8.15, 8.37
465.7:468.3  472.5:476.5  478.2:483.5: -0.03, 7.96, 8.52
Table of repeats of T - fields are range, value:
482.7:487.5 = 8.01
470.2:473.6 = 8.25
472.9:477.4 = 8.41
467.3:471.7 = 7.99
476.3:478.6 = 8.28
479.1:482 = 8.68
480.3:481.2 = 8.58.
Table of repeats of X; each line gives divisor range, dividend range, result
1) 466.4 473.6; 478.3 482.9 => 1.05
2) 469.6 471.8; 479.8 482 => 1.09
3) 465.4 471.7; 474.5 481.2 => 1.07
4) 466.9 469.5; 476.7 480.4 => 1.06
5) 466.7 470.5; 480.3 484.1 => 1.06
